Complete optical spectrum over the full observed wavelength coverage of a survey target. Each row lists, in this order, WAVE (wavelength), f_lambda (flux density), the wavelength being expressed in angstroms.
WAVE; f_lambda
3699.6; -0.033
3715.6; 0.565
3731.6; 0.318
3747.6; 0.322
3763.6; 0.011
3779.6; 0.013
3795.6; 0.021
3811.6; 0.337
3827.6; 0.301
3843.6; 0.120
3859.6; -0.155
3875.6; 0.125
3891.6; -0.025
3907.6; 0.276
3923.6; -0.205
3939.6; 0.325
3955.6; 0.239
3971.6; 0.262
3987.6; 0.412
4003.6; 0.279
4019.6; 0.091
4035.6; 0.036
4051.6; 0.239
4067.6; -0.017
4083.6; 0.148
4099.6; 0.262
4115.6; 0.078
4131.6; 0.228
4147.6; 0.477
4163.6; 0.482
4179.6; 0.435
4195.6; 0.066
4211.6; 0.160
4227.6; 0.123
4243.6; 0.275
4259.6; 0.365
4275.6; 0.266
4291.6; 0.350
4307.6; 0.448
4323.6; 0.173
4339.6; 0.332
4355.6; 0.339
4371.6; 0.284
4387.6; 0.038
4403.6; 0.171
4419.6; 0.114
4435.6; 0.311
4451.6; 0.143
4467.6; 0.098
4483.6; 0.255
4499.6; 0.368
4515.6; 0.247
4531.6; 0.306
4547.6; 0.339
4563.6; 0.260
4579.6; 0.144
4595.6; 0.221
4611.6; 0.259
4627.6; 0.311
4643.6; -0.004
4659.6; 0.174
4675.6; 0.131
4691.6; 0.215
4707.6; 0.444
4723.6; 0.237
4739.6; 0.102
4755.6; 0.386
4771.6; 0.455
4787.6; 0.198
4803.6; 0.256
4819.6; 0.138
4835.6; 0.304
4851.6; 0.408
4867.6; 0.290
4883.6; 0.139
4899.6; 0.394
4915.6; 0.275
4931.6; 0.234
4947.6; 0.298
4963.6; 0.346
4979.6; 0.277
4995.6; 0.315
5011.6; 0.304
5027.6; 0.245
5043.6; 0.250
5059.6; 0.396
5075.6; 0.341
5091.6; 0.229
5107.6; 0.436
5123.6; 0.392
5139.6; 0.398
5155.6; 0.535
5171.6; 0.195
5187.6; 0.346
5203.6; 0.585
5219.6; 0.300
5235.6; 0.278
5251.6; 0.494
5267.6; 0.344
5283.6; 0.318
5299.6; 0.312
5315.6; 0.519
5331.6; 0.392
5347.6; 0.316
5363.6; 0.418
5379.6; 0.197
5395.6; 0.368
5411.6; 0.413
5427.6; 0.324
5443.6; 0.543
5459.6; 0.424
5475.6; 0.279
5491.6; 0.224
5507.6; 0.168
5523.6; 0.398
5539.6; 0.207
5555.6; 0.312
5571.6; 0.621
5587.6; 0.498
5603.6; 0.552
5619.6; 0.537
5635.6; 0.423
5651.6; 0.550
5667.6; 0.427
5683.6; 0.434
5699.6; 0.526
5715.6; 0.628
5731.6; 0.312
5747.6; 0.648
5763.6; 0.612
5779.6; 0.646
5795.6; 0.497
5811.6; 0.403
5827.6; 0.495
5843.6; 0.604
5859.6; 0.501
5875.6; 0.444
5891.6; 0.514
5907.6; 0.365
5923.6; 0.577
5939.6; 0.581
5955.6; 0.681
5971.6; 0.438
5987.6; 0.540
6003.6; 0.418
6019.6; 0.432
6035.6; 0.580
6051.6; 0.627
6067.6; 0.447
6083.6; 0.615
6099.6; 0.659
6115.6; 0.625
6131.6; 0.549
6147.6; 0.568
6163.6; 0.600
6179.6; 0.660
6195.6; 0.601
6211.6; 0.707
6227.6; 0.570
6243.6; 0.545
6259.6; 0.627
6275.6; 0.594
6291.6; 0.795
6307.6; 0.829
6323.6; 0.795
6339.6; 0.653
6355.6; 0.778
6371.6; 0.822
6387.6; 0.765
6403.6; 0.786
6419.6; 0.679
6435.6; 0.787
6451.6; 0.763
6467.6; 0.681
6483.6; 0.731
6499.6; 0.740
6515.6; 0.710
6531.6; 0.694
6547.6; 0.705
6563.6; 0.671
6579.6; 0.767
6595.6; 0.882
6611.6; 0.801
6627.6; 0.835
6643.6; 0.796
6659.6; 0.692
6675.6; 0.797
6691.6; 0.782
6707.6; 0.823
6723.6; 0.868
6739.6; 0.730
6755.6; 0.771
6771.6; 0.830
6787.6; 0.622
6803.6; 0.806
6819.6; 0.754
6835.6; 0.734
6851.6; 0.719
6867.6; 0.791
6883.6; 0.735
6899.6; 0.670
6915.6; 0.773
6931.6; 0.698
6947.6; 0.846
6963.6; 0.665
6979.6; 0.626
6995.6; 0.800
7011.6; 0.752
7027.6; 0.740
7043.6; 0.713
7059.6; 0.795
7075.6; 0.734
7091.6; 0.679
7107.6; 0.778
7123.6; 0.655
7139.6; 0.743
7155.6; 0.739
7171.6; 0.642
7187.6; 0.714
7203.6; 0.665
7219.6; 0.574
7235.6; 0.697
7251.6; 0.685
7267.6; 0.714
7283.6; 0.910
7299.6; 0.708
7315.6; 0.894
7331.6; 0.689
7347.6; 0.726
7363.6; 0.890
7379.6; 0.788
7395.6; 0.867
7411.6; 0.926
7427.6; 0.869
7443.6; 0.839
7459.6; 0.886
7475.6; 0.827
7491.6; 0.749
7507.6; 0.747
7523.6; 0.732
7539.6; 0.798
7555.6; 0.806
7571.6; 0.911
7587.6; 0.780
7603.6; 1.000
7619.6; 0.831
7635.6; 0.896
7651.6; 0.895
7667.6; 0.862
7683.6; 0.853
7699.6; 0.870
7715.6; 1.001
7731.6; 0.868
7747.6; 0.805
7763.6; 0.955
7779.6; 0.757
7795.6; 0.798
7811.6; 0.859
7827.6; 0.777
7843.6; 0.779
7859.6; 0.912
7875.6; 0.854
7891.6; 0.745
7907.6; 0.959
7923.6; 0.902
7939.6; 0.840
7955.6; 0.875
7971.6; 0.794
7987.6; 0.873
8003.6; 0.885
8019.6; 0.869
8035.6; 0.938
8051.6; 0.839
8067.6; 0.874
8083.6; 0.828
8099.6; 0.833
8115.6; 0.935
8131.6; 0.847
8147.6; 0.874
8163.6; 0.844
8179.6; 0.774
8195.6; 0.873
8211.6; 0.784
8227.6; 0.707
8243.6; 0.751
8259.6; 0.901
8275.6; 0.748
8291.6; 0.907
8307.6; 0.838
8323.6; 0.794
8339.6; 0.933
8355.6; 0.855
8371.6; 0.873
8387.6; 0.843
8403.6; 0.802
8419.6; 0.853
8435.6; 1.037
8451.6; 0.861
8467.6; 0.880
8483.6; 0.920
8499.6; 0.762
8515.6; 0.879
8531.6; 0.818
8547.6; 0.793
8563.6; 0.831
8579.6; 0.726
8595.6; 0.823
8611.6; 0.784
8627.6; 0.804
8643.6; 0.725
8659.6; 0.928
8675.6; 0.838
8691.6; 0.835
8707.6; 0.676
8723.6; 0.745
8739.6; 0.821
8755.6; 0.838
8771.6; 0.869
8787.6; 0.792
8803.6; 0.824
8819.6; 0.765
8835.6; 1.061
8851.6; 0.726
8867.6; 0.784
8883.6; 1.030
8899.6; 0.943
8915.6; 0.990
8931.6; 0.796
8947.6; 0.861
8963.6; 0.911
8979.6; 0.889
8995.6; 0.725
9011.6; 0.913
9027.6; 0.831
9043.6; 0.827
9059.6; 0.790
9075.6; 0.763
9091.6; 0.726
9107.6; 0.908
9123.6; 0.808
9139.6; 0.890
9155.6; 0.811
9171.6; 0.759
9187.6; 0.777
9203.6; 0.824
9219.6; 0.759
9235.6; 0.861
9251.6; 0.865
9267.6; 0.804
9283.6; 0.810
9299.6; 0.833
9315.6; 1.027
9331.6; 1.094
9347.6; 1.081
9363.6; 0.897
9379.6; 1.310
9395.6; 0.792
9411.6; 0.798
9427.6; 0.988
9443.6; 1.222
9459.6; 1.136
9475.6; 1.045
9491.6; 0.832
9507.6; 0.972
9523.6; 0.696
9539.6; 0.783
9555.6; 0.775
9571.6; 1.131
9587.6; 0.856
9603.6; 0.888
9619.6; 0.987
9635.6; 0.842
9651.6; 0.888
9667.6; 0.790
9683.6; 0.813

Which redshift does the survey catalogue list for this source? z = 0.396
